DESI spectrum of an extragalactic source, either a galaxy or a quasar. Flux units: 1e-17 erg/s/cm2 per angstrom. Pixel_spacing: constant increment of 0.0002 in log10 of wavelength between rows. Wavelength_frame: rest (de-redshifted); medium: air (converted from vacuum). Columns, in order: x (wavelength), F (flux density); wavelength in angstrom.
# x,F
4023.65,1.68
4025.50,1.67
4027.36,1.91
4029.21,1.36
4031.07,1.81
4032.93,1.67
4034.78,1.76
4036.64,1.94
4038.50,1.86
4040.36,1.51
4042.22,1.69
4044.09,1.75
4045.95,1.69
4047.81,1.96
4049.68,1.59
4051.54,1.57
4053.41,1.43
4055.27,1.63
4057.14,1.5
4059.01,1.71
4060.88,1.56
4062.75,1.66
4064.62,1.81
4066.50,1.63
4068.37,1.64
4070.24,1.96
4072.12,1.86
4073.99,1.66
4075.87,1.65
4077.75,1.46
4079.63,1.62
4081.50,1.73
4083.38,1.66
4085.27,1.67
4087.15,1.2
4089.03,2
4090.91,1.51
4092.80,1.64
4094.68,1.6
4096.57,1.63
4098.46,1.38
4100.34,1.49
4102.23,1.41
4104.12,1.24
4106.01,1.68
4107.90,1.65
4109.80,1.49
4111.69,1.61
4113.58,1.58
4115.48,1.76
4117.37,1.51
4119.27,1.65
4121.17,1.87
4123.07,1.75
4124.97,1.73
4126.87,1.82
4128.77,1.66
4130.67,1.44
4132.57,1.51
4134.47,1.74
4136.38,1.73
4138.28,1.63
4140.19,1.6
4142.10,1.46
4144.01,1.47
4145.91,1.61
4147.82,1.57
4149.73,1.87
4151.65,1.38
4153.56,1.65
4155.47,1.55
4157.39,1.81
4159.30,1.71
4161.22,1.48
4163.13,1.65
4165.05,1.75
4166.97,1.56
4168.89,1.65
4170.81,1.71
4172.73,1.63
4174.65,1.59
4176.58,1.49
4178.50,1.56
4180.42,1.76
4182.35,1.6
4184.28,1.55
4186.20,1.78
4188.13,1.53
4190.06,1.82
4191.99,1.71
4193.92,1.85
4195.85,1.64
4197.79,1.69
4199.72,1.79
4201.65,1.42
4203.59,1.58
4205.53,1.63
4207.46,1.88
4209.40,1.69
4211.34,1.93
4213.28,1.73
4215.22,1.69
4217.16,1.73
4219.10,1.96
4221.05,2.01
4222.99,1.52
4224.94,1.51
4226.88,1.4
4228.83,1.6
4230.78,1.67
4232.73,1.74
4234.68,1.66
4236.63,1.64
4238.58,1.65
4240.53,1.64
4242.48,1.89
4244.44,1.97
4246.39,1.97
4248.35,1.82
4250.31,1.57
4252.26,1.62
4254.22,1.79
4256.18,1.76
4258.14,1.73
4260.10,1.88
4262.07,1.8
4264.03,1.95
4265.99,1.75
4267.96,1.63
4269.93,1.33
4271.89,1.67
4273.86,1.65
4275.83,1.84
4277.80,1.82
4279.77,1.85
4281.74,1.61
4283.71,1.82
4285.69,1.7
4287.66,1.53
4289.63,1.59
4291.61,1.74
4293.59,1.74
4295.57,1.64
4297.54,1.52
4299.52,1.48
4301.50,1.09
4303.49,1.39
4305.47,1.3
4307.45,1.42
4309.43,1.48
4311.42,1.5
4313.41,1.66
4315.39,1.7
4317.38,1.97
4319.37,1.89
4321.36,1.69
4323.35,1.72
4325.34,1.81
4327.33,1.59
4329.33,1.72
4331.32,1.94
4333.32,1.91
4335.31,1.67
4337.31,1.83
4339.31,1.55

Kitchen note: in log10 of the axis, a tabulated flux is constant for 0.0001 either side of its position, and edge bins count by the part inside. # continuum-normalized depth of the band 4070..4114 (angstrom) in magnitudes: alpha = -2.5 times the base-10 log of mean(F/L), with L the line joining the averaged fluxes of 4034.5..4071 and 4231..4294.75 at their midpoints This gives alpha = 0.068 mag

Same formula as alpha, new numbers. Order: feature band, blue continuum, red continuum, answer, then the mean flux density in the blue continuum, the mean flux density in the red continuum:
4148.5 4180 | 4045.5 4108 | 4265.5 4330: 0.00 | 1.62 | 1.63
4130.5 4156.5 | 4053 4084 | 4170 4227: 0.06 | 1.66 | 1.68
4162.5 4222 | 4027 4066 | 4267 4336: -0.02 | 1.68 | 1.65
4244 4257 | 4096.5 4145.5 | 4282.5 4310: -0.15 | 1.6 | 1.53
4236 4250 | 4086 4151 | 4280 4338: -0.10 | 1.6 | 1.65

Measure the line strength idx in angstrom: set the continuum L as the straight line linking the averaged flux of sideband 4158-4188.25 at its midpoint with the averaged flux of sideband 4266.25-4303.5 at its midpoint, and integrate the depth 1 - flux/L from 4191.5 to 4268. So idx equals -4.9 angstrom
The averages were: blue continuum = 1.63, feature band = 1.73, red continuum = 1.62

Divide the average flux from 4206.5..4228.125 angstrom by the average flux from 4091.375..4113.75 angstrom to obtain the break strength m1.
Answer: 1.13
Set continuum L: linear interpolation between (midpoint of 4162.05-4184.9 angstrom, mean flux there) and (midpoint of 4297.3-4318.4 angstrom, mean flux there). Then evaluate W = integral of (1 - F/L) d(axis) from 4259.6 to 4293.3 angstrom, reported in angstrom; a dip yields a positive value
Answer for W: -4.0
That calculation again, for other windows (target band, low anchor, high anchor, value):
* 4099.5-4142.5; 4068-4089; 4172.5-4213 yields 1.4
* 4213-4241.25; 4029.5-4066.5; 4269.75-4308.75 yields -1.1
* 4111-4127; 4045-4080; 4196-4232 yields -0.2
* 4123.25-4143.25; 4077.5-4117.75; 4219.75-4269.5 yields -0.3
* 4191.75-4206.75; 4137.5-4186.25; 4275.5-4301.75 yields -0.4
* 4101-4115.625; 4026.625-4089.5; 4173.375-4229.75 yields 1.2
